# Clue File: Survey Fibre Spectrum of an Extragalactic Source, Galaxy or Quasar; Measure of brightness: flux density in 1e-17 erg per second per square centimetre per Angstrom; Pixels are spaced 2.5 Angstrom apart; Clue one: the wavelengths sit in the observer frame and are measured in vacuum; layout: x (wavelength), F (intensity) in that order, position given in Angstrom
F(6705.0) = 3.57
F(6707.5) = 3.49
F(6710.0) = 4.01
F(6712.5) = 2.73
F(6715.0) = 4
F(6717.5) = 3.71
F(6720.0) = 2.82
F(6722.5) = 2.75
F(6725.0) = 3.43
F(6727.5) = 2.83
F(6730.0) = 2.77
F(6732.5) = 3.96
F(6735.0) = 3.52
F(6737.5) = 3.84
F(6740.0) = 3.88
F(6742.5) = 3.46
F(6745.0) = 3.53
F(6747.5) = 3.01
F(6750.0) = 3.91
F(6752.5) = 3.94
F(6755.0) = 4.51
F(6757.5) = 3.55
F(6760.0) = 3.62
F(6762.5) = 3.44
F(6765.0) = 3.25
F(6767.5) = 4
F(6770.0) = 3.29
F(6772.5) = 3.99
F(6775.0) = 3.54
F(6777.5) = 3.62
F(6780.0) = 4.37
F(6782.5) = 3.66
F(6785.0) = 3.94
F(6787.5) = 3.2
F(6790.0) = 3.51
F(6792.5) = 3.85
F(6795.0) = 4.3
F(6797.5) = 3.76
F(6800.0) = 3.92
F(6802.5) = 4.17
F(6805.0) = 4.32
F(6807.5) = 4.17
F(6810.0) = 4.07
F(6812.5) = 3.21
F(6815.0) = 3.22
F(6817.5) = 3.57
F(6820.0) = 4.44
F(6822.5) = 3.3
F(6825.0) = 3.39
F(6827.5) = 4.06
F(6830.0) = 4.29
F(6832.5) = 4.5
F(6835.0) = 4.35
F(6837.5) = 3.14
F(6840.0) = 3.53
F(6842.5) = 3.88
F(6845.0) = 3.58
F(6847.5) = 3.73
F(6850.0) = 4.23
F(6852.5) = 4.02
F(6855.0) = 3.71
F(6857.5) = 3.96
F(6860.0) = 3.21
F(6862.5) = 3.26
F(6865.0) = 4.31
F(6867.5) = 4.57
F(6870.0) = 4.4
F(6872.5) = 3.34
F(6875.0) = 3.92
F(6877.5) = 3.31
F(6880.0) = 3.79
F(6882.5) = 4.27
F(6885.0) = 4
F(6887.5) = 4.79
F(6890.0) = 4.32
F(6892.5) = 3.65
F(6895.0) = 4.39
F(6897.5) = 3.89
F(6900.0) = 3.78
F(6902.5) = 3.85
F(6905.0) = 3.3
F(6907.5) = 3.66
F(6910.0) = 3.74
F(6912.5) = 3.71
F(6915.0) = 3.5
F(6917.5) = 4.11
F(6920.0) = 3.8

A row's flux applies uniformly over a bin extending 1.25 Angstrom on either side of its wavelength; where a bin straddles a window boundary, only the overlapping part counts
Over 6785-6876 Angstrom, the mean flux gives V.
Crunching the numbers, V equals 3.85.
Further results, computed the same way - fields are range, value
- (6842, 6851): 3.84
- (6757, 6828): 3.75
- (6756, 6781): 3.67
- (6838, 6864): 3.7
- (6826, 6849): 3.89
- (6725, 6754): 3.52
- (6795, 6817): 3.87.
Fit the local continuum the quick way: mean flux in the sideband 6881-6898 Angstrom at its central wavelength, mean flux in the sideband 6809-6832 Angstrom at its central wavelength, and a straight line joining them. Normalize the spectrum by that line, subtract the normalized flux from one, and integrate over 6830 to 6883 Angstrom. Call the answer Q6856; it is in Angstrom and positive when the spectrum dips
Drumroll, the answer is 1.5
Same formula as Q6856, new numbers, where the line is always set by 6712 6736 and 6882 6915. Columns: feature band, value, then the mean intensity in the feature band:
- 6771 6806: -3.5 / 3.86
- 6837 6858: -0.2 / 3.77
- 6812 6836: -1.3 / 3.85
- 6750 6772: -2.1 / 3.72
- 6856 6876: -0.3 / 3.87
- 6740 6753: -0.9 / 3.58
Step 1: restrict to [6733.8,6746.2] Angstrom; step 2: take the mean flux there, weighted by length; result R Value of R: 3.65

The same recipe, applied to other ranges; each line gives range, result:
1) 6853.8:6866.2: 3.69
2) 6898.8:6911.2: 3.67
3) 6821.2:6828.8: 3.59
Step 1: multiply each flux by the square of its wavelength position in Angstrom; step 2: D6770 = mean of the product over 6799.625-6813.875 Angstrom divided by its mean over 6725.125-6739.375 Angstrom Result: 1.19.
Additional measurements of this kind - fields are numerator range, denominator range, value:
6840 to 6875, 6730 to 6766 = 1.09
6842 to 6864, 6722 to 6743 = 1.14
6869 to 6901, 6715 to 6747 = 1.23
